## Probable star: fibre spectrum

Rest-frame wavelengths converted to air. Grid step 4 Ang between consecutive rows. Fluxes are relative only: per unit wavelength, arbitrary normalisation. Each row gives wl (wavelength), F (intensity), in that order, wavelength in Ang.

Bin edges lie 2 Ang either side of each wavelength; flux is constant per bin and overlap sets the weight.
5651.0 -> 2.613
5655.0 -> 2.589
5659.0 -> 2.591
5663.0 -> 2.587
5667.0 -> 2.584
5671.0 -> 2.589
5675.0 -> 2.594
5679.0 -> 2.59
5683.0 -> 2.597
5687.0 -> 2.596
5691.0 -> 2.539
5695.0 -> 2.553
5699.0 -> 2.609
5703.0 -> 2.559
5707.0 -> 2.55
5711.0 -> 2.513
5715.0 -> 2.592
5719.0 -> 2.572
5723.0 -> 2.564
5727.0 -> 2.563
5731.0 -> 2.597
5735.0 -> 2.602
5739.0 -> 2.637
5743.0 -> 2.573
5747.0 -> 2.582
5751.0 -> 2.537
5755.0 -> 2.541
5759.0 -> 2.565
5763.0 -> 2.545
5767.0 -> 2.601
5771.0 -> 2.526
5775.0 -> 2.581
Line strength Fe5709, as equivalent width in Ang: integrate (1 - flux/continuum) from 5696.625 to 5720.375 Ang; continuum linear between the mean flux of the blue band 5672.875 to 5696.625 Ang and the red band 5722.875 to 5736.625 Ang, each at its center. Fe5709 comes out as 0.1 Ang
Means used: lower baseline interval 2.58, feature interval 2.57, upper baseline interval 2.58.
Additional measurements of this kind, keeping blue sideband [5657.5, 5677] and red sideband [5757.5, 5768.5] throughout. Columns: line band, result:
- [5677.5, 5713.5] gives 0.2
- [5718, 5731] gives 0.0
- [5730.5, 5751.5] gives -0.1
